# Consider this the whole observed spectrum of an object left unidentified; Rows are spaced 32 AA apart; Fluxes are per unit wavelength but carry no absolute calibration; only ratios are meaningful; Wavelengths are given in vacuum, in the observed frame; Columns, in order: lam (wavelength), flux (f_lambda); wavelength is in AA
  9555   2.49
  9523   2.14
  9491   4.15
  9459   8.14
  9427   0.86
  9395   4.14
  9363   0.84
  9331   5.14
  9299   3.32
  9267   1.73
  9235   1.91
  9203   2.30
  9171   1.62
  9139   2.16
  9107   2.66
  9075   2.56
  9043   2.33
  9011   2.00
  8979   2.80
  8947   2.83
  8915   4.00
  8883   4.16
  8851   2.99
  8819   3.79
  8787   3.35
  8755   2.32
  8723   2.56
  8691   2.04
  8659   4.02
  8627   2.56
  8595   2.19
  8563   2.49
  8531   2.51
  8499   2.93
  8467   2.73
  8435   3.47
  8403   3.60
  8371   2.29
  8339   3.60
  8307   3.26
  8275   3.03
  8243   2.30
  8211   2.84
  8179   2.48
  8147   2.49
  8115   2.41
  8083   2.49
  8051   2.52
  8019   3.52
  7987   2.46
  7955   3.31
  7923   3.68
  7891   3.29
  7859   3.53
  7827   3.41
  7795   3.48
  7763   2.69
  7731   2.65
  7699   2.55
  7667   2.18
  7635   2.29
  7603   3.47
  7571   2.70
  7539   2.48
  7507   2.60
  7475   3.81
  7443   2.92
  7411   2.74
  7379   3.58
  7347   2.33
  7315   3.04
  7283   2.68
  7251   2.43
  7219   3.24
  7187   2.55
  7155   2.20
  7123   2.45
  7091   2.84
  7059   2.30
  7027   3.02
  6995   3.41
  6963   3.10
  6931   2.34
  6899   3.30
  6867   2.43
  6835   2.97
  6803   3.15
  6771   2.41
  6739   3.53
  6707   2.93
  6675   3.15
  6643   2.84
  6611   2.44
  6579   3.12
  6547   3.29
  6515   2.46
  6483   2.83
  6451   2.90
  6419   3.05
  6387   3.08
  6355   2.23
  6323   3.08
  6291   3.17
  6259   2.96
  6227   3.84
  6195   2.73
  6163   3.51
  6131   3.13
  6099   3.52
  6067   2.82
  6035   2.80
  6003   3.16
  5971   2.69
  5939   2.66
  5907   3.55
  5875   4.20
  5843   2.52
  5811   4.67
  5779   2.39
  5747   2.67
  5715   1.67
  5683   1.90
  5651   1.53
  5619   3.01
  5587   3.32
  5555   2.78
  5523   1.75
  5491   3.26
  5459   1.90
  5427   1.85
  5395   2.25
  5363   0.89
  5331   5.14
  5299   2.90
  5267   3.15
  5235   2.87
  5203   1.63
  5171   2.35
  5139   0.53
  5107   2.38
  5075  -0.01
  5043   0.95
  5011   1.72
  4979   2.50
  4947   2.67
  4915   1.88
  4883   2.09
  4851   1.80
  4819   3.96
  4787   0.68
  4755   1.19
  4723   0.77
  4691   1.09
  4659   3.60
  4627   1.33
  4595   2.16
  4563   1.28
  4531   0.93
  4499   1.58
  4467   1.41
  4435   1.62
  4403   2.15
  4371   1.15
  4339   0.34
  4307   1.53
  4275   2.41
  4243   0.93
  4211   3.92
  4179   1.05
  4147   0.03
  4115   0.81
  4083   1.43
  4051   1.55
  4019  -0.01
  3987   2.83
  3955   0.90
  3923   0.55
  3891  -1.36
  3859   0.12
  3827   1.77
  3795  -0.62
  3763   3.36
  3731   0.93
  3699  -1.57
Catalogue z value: 0.098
